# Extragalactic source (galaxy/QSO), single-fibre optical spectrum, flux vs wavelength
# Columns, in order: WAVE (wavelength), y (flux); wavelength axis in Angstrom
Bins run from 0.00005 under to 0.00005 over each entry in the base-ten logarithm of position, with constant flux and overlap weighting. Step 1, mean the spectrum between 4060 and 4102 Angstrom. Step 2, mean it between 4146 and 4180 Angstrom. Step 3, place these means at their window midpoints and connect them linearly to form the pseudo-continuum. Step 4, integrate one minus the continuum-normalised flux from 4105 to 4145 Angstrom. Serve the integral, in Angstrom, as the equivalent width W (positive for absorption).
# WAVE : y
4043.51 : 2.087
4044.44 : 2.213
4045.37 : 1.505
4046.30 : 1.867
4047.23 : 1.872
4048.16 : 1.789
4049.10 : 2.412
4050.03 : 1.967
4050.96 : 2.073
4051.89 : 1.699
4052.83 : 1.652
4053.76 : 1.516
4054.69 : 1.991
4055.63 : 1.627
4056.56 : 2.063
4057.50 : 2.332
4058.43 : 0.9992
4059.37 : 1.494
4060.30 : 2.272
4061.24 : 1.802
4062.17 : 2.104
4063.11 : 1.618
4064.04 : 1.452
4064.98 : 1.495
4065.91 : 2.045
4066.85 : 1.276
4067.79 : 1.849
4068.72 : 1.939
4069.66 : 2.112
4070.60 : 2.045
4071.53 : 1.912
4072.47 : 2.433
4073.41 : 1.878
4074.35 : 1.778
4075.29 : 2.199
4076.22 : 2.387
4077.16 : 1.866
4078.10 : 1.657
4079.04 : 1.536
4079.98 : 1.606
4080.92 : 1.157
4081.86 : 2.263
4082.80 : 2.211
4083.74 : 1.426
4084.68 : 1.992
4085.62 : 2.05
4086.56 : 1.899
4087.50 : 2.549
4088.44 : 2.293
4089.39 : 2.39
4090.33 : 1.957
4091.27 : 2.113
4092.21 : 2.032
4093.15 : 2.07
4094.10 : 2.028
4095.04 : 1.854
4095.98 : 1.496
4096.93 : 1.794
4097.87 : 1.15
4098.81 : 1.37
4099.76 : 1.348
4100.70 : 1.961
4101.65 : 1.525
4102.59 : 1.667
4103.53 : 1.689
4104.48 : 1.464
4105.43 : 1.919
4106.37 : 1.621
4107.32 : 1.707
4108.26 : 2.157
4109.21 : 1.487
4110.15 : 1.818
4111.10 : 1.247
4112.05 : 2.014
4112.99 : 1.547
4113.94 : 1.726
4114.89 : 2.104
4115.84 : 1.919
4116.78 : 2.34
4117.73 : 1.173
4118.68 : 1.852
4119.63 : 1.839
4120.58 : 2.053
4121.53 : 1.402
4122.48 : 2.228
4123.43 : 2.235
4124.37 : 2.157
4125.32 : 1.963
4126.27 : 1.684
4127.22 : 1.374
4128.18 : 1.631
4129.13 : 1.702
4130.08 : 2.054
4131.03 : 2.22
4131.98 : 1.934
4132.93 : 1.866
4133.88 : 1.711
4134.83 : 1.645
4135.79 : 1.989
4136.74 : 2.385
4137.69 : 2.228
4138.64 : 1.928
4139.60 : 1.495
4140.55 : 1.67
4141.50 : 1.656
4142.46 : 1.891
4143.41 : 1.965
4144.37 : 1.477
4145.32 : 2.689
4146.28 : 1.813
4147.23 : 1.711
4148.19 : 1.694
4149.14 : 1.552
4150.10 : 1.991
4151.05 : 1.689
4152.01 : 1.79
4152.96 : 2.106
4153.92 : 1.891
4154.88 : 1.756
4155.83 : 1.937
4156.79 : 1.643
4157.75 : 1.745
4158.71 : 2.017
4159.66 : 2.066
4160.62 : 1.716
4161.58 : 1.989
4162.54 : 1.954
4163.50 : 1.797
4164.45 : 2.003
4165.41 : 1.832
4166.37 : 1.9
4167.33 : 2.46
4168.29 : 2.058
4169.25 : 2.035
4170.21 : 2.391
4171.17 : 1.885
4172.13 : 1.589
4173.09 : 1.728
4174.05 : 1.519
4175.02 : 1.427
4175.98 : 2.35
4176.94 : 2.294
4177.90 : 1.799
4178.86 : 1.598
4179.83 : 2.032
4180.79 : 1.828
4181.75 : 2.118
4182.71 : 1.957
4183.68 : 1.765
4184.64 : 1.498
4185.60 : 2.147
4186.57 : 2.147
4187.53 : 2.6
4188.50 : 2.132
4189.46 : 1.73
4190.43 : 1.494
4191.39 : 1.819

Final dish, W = 0.8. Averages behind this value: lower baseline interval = 1.87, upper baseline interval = 1.88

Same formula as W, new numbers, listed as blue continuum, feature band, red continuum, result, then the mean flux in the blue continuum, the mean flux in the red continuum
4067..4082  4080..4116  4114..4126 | 1.84 Angstrom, 1.89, 1.93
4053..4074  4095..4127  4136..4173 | 2.09 Angstrom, 1.83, 1.9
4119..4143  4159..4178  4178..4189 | 0.05 Angstrom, 1.88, 1.98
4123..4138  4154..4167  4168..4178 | 0.25 Angstrom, 1.92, 1.92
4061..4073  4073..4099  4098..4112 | -2.25 Angstrom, 1.85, 1.64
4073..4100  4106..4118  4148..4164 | 0.62 Angstrom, 1.88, 1.85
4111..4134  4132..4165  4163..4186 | 0.29 Angstrom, 1.85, 1.92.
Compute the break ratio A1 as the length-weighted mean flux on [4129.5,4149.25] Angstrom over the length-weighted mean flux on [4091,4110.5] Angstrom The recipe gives 1.10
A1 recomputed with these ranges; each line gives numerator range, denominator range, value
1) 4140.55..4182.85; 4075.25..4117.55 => 1.03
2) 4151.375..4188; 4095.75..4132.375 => 1.10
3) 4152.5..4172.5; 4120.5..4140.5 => 1.03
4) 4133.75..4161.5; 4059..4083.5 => 1.00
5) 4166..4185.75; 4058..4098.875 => 1.03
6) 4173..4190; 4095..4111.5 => 1.19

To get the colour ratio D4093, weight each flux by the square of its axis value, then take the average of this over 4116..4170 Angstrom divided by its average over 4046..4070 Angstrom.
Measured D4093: 1.1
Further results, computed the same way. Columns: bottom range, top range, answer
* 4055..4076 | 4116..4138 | 1.05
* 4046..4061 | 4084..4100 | 1.05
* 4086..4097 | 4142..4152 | 0.93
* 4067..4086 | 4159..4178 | 1.07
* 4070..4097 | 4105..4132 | 0.95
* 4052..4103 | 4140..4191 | 1.07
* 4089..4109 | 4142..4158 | 1.07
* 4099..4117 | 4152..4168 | 1.14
